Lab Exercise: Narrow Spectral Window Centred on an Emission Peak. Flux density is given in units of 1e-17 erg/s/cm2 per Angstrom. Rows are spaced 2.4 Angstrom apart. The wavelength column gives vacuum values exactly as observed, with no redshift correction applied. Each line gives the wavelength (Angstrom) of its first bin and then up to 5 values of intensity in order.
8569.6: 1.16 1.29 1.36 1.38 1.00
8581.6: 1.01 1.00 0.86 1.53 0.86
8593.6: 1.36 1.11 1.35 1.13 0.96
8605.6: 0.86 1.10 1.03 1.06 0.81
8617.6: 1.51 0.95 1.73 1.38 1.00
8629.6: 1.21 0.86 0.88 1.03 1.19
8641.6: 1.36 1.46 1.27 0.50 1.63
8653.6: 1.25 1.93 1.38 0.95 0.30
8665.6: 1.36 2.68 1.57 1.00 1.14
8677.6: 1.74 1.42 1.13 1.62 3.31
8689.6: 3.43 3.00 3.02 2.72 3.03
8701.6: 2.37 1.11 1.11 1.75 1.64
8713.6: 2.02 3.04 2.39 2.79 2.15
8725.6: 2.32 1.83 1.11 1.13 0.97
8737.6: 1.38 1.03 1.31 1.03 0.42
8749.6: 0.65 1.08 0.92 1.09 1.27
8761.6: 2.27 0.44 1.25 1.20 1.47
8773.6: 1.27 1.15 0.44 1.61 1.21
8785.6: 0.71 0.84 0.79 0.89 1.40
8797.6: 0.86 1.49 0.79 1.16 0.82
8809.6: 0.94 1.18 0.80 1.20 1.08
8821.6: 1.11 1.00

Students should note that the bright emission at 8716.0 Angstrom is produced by [N II]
